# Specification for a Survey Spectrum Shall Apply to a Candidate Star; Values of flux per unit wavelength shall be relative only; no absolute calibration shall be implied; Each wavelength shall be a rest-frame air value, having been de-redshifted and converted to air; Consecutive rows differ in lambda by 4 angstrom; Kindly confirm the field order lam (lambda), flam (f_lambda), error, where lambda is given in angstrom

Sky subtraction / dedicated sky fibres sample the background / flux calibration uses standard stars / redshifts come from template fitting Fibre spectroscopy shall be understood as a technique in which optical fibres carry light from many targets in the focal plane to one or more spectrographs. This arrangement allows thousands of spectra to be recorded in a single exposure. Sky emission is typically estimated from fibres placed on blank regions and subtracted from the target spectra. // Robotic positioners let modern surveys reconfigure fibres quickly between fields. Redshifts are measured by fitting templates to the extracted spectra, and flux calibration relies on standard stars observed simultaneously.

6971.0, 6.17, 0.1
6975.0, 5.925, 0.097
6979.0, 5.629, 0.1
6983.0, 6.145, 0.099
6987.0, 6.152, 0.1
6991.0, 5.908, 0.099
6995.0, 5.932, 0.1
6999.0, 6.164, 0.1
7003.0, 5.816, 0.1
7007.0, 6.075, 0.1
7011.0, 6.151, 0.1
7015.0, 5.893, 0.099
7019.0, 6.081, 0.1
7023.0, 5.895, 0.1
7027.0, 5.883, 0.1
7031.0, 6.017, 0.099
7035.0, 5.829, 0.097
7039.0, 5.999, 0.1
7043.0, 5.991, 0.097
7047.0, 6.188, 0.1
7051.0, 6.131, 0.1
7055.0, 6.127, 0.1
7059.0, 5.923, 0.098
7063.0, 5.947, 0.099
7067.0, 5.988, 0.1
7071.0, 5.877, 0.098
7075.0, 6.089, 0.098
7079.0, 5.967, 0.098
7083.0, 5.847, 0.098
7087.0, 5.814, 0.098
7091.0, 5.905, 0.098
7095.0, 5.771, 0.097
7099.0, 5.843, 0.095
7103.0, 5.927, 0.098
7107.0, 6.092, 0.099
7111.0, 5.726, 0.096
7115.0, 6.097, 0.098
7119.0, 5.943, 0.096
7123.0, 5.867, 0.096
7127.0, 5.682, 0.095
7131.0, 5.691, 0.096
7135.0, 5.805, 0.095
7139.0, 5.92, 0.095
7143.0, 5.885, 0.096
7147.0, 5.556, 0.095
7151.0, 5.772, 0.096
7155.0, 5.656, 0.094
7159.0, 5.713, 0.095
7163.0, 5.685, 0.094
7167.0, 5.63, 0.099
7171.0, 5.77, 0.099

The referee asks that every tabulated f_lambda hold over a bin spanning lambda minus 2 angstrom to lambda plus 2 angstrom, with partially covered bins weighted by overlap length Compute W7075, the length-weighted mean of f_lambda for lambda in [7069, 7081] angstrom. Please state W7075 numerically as 5.98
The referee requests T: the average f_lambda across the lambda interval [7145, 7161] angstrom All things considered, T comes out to 5.67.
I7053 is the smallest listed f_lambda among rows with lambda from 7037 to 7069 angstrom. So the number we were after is 5.923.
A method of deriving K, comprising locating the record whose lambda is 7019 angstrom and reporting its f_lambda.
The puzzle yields 6.081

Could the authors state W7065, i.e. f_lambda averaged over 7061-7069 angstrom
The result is 5.97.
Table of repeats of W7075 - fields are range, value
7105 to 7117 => 5.97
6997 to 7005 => 5.99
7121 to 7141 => 5.79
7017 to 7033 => 5.97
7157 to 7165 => 5.7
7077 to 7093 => 5.88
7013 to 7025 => 5.96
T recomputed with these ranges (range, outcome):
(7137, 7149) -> 5.79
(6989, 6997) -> 5.92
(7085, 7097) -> 5.83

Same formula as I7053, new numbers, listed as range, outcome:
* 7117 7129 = 5.682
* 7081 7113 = 5.726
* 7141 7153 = 5.556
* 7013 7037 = 5.829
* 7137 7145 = 5.885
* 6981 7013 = 5.816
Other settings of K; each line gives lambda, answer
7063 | 5.947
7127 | 5.682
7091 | 5.905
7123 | 5.867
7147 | 5.556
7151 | 5.772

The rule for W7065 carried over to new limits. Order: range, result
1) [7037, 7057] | 6.09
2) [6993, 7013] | 6.03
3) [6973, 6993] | 5.95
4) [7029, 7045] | 5.96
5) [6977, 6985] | 5.89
